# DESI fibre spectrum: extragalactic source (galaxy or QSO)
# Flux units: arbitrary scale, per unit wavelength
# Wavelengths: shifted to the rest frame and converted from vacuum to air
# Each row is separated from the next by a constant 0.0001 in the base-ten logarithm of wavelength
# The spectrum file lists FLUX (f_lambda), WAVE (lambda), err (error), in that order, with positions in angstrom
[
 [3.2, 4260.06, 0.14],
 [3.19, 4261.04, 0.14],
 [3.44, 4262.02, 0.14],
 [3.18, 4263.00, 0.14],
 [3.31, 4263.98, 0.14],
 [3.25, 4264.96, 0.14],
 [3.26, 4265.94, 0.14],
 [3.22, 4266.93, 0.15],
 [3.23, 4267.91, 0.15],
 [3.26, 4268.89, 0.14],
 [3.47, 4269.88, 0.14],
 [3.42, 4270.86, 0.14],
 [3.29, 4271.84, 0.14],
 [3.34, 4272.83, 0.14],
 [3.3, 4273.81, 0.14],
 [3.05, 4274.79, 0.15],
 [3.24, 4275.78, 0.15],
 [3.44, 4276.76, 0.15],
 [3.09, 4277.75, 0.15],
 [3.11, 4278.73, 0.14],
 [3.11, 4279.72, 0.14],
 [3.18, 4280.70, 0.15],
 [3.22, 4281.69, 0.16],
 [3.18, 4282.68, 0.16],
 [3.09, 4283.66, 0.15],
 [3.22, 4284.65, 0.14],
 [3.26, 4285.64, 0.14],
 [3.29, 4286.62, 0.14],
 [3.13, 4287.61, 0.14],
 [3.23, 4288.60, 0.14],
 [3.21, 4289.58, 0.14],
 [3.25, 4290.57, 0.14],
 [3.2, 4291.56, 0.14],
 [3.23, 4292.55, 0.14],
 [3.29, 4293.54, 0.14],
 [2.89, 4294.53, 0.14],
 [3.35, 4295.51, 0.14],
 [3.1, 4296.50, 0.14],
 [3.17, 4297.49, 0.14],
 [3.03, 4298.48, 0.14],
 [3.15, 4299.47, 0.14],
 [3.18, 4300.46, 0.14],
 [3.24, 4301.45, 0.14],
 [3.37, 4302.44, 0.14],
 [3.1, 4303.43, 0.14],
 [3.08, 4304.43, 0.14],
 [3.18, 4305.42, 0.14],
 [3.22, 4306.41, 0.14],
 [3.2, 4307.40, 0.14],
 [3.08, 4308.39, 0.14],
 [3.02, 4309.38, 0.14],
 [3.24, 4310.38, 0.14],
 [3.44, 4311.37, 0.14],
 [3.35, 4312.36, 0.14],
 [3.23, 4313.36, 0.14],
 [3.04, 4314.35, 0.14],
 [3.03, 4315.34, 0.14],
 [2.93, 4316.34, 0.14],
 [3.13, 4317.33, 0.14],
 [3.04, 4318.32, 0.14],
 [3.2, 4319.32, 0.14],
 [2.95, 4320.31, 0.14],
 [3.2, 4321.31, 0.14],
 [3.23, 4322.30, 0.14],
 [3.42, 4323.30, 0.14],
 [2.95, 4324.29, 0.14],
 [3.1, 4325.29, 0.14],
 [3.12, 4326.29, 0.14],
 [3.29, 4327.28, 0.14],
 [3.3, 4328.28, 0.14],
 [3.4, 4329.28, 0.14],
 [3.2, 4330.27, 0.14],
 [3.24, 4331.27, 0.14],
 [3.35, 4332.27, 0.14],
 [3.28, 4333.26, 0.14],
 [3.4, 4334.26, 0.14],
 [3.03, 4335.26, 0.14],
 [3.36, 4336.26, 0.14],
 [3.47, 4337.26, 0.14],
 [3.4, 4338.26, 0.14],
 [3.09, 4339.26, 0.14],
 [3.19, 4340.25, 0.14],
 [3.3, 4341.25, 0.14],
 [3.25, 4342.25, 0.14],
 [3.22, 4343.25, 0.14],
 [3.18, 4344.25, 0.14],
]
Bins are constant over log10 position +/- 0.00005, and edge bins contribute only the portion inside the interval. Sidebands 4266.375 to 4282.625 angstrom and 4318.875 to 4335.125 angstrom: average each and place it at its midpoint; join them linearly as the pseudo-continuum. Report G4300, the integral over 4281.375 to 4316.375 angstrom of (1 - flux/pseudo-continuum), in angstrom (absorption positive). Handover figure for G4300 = 0.6 angstrom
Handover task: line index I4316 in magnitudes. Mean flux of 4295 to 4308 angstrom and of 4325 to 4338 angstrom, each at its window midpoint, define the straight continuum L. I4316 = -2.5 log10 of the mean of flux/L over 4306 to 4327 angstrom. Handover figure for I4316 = 0.03 mag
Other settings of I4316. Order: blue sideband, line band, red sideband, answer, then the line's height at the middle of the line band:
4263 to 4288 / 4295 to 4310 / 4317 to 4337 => 0.02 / 3.22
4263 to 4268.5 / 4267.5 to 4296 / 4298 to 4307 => 0.00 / 3.22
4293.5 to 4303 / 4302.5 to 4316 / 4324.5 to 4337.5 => 0.01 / 3.2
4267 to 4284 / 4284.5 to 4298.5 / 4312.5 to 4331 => 0.01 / 3.21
